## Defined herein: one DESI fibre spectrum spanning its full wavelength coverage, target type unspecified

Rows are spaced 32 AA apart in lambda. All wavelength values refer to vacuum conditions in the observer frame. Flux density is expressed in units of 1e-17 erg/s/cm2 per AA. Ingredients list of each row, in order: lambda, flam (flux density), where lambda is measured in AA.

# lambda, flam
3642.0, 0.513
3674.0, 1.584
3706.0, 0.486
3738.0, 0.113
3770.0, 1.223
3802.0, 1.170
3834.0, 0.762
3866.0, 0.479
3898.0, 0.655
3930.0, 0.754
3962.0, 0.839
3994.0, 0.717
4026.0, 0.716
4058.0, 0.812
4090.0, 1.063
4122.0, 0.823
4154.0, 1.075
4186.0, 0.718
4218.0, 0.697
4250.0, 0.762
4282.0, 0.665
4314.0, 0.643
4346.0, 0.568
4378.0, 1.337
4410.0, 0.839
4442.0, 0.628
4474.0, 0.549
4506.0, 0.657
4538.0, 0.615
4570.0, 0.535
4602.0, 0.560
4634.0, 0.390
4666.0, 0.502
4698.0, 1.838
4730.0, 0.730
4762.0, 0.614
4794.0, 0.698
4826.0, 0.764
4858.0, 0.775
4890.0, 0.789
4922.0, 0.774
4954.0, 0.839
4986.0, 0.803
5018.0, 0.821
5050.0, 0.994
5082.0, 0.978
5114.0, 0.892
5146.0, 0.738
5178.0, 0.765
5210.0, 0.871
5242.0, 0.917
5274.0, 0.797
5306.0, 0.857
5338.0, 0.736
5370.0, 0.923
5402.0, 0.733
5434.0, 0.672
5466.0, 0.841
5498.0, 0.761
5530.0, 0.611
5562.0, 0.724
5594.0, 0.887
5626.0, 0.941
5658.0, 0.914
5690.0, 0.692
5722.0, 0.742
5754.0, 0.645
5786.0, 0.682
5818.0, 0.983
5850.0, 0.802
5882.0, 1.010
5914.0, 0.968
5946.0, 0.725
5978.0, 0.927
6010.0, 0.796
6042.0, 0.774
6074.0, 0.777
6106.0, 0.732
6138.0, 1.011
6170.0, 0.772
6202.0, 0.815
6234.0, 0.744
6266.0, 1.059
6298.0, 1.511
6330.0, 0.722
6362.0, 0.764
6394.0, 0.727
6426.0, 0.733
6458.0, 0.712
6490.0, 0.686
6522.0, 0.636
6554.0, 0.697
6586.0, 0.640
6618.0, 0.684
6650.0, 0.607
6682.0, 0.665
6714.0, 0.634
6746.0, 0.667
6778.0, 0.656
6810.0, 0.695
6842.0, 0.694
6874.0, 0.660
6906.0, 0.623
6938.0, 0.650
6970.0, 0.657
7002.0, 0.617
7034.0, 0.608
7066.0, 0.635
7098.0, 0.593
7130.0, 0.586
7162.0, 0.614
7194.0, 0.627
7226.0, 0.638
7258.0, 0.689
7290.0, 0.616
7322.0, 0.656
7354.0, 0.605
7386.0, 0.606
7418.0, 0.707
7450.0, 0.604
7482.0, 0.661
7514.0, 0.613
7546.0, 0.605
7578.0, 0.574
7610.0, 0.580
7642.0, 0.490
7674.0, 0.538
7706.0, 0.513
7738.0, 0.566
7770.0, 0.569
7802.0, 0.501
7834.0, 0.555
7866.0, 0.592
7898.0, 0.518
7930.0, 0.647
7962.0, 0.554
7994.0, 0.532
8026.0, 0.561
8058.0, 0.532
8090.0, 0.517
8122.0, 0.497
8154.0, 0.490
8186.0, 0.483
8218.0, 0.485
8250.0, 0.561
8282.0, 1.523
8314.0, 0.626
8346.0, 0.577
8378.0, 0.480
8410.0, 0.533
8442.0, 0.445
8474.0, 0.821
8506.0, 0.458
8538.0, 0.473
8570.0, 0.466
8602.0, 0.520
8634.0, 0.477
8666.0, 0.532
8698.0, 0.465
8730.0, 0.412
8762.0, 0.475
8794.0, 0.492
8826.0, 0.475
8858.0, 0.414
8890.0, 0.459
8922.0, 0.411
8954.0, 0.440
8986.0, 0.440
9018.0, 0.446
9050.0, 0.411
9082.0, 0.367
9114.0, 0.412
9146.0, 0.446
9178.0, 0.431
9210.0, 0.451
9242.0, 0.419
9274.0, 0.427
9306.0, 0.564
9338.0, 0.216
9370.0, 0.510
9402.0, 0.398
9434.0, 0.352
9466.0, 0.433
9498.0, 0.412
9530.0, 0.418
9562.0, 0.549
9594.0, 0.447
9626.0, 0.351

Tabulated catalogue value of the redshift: 0.260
